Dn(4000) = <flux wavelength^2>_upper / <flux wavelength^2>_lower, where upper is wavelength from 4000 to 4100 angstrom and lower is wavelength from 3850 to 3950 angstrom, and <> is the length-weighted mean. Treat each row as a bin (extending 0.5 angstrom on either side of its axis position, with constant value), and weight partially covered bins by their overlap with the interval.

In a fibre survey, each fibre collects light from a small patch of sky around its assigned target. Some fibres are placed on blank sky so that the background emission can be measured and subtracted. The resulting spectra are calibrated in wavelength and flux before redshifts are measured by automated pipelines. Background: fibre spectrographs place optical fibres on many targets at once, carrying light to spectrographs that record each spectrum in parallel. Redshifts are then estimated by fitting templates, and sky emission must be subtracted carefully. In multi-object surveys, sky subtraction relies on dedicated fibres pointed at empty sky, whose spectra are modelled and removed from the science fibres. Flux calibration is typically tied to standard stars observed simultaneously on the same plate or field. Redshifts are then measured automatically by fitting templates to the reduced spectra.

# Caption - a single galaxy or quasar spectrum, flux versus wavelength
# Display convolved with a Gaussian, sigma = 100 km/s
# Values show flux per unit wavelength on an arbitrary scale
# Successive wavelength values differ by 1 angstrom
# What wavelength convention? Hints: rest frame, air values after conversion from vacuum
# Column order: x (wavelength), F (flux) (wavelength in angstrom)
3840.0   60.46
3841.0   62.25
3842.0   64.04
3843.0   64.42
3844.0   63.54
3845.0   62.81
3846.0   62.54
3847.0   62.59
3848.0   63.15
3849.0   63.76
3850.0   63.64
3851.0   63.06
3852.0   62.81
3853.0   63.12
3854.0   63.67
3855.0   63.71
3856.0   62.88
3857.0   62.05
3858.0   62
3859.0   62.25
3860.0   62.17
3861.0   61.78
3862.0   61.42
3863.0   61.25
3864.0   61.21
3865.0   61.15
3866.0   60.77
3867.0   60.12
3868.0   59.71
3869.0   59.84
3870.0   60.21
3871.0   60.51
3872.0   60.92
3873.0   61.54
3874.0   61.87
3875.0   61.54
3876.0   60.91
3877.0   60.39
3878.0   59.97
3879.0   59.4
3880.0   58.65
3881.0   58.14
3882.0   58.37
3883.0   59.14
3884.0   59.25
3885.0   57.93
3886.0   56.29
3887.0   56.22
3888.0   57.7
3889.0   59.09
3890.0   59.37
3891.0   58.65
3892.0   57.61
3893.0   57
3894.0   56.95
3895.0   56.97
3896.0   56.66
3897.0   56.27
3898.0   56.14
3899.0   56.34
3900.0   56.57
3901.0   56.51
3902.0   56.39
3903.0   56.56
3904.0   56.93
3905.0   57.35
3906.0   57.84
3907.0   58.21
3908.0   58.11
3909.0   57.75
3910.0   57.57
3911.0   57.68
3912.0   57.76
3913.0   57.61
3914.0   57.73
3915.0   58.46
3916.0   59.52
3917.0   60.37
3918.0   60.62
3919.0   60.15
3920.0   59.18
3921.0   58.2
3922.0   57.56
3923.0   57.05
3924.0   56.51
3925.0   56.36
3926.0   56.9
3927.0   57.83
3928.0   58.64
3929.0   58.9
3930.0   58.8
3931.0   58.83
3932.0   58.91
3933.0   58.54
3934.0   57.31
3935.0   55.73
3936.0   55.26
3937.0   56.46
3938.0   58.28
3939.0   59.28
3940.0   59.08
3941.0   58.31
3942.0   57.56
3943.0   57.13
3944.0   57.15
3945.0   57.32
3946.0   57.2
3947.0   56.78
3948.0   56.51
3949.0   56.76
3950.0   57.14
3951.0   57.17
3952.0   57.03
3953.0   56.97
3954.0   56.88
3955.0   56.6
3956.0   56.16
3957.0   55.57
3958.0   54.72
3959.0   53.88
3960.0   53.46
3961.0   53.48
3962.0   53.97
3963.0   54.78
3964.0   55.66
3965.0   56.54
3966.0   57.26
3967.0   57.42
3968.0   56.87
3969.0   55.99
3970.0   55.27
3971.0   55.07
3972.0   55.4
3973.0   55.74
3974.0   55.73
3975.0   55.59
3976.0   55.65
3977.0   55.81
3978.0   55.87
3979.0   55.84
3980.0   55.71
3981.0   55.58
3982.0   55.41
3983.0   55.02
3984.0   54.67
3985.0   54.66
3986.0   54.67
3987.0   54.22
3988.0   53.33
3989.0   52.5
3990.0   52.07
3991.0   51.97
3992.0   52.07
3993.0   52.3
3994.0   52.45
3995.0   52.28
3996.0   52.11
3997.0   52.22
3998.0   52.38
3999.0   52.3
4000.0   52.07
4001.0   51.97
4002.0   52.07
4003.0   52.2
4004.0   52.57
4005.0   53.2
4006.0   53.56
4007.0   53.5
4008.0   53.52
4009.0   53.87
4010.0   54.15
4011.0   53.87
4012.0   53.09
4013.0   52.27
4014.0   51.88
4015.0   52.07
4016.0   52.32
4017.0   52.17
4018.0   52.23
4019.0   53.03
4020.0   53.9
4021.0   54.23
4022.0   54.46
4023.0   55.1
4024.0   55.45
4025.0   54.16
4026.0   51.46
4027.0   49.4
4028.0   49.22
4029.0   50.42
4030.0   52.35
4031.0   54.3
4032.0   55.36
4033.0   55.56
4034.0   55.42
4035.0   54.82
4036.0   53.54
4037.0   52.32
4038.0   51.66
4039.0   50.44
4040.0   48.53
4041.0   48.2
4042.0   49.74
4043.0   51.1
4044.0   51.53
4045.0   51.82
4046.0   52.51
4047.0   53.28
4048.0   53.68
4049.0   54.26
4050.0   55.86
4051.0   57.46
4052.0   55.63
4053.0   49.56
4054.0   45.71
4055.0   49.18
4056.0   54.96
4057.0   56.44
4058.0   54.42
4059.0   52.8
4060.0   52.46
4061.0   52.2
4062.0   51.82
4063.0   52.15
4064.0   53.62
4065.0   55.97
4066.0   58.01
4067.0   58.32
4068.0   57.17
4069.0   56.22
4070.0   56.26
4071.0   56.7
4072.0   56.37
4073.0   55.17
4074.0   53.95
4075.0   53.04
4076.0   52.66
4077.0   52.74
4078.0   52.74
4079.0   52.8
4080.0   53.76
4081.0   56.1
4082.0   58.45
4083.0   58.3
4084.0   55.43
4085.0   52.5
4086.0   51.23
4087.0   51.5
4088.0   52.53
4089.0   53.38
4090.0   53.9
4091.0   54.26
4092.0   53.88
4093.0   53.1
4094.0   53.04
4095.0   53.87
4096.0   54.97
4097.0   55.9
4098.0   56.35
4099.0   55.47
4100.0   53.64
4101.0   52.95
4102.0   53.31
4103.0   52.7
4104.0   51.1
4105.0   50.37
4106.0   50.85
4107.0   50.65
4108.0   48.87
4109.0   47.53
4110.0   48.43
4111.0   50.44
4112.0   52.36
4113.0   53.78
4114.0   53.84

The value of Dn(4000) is 0.98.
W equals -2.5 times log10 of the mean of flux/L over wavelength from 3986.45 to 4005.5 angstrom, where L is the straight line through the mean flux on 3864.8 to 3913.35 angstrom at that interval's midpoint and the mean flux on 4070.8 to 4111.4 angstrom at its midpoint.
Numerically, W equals 0.07 mag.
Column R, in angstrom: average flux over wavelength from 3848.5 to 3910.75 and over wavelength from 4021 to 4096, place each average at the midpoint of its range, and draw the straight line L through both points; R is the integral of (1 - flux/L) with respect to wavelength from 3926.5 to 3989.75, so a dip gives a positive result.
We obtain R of 0.7 angstrom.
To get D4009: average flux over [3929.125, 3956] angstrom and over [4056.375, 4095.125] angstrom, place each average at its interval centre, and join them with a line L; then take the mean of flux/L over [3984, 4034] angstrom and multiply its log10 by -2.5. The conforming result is 0.059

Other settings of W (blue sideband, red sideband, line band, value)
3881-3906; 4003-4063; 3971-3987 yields -0.02 mag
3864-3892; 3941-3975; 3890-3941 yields 0.00 mag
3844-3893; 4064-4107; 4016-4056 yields 0.06 mag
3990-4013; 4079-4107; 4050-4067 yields 0.00 mag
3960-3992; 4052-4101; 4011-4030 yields 0.04 mag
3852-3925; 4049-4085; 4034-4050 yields 0.06 mag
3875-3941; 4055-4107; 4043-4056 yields 0.04 mag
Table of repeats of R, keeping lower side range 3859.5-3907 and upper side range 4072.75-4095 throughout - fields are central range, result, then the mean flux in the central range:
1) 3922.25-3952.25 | 0.0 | 57.5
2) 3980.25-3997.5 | 0.9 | 53.4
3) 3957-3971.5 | 0.4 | 55.3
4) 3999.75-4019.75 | 1.0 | 52.8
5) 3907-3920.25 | -0.1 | 58.6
